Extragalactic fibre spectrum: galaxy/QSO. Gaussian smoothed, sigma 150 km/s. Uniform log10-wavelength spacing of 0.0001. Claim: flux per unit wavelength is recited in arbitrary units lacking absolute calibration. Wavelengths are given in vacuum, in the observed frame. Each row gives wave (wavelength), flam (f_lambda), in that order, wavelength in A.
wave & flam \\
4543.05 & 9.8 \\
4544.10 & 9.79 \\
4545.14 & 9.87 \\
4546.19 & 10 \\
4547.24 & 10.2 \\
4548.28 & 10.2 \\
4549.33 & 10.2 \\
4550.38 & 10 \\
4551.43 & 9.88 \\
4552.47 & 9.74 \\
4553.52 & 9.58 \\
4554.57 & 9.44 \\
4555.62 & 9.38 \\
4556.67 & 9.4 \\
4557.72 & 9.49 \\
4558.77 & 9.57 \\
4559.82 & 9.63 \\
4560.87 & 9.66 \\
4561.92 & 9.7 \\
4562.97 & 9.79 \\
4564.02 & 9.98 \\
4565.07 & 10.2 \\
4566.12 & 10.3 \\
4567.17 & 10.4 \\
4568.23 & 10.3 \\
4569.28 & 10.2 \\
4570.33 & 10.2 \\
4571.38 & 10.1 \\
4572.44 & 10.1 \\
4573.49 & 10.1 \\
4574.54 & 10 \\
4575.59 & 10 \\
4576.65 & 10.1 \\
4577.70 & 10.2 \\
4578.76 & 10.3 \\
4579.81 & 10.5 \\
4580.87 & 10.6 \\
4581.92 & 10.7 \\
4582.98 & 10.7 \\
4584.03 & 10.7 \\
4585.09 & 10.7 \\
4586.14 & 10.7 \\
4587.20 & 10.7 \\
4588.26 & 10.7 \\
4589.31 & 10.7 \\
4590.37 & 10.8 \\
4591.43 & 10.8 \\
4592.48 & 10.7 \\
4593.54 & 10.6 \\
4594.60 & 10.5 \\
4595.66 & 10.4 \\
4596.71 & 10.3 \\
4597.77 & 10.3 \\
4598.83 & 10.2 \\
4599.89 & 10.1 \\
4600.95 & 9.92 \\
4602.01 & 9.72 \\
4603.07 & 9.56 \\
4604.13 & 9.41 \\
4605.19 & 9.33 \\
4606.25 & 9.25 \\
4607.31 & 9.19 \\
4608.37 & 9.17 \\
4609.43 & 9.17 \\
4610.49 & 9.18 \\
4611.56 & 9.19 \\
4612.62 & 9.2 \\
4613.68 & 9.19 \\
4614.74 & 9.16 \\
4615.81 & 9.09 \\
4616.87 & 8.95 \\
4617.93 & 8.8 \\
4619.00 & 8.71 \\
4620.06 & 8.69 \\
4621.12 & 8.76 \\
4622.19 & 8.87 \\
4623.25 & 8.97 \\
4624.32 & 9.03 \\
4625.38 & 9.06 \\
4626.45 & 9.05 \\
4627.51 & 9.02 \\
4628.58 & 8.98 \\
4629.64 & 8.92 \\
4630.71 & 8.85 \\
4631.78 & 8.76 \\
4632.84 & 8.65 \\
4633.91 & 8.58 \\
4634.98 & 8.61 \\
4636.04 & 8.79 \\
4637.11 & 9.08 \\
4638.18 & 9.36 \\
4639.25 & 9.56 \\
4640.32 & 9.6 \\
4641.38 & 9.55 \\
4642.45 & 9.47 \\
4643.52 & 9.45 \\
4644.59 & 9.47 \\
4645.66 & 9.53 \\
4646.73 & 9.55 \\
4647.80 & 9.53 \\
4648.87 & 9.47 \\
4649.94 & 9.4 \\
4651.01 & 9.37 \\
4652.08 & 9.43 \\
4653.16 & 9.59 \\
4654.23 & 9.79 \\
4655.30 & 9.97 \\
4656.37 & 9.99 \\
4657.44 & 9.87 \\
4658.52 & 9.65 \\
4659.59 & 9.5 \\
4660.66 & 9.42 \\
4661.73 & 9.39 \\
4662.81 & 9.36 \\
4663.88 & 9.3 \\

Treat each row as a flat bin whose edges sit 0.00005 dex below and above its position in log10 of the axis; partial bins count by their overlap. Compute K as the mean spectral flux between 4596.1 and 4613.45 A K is 9.57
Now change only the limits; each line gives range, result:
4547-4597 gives 10.2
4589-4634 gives 9.44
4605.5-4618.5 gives 9.13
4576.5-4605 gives 10.4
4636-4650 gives 9.44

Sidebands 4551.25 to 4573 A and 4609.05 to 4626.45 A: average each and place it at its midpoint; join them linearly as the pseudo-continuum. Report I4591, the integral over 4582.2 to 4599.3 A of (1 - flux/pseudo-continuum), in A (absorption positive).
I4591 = -2.14 A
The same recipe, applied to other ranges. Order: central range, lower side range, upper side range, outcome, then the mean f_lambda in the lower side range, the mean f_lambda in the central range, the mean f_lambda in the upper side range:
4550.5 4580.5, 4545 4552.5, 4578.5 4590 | 1.12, 10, 9.94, 10.6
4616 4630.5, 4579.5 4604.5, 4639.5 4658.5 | 1.53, 10.4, 8.91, 9.59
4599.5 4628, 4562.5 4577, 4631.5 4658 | 1.53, 10.1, 9.17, 9.38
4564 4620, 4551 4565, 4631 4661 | -2.55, 9.65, 9.99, 9.39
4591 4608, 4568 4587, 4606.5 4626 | -0.71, 10.4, 10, 9.02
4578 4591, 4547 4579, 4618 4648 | -1.30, 9.94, 10.6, 9.08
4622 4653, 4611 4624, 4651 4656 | 0.57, 8.96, 9.18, 9.67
